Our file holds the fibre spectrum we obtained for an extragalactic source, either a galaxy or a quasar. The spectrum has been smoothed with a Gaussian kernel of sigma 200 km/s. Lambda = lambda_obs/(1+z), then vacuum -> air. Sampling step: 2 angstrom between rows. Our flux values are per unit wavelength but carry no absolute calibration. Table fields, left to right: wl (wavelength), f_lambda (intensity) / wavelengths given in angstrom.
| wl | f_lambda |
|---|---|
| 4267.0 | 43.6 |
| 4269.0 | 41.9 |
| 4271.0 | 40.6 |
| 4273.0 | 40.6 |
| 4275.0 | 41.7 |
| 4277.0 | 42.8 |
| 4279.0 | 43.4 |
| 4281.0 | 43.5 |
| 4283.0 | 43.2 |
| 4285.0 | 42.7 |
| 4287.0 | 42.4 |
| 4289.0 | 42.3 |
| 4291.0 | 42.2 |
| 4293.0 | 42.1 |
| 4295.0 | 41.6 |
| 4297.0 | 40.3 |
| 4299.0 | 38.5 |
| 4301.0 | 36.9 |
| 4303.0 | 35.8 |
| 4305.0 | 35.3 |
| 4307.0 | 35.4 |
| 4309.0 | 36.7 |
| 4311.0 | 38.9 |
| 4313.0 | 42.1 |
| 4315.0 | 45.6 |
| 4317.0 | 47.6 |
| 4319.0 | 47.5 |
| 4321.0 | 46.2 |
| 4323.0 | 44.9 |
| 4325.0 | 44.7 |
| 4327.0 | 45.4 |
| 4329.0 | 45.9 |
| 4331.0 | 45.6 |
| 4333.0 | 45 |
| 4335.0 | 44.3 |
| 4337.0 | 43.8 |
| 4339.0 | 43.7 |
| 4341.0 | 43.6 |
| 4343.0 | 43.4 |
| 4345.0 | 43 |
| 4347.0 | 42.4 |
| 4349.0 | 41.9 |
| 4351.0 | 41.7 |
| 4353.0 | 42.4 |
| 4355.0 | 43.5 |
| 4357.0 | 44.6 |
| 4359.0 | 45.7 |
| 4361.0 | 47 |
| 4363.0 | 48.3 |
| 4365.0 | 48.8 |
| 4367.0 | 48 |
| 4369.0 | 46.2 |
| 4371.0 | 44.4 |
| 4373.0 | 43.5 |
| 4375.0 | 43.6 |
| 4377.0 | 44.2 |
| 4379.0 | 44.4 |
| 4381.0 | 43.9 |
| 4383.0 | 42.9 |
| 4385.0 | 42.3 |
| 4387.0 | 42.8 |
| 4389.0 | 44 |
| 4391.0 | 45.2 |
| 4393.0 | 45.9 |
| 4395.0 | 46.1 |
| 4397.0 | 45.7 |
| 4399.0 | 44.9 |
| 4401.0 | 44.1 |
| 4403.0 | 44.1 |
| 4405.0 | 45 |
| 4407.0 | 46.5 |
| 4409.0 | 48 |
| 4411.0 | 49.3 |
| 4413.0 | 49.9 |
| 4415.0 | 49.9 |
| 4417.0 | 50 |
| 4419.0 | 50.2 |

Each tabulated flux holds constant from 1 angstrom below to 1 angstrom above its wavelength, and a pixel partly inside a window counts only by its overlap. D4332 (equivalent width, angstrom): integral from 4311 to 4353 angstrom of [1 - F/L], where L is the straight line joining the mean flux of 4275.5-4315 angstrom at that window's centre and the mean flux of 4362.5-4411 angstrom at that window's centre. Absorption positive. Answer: -1.88 angstrom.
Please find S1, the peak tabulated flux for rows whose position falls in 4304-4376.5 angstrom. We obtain 48.8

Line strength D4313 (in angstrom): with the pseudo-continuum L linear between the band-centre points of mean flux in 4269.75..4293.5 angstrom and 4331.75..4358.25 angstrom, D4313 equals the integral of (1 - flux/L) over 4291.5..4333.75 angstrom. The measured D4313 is 0.84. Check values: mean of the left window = 42.3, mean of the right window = 43.4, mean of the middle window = 42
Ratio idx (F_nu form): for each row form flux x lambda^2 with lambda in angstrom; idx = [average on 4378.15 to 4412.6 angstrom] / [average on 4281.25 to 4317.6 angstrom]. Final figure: 1.16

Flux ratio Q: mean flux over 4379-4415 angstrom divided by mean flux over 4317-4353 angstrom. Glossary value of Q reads 1.0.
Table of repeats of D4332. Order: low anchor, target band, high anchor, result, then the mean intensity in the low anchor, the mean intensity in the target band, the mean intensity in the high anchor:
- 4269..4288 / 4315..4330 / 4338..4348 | -1.1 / 42.3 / 46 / 43.2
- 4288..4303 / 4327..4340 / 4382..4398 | -0.9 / 40.2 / 44.8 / 44.4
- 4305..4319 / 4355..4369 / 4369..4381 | -1.0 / 41.1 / 46.8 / 44.2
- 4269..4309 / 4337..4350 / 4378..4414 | 0.0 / 40.5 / 43.1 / 45.3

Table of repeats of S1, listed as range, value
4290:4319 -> 47.6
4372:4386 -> 44.4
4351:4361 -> 47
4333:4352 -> 45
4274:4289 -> 43.5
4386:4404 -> 46.1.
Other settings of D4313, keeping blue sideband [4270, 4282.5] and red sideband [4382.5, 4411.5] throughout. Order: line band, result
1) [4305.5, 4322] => 0.3 angstrom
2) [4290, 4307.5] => 1.6 angstrom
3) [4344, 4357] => 0.4 angstrom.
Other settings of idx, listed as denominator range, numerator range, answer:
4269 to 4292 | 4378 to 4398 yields 1.10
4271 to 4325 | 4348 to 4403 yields 1.11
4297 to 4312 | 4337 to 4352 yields 1.18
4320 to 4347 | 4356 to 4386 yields 1.03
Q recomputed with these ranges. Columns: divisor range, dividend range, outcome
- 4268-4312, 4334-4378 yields 1.10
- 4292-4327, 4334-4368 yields 1.08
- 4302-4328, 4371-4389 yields 1.04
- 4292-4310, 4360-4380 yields 1.20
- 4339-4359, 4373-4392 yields 1.01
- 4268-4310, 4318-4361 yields 1.09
